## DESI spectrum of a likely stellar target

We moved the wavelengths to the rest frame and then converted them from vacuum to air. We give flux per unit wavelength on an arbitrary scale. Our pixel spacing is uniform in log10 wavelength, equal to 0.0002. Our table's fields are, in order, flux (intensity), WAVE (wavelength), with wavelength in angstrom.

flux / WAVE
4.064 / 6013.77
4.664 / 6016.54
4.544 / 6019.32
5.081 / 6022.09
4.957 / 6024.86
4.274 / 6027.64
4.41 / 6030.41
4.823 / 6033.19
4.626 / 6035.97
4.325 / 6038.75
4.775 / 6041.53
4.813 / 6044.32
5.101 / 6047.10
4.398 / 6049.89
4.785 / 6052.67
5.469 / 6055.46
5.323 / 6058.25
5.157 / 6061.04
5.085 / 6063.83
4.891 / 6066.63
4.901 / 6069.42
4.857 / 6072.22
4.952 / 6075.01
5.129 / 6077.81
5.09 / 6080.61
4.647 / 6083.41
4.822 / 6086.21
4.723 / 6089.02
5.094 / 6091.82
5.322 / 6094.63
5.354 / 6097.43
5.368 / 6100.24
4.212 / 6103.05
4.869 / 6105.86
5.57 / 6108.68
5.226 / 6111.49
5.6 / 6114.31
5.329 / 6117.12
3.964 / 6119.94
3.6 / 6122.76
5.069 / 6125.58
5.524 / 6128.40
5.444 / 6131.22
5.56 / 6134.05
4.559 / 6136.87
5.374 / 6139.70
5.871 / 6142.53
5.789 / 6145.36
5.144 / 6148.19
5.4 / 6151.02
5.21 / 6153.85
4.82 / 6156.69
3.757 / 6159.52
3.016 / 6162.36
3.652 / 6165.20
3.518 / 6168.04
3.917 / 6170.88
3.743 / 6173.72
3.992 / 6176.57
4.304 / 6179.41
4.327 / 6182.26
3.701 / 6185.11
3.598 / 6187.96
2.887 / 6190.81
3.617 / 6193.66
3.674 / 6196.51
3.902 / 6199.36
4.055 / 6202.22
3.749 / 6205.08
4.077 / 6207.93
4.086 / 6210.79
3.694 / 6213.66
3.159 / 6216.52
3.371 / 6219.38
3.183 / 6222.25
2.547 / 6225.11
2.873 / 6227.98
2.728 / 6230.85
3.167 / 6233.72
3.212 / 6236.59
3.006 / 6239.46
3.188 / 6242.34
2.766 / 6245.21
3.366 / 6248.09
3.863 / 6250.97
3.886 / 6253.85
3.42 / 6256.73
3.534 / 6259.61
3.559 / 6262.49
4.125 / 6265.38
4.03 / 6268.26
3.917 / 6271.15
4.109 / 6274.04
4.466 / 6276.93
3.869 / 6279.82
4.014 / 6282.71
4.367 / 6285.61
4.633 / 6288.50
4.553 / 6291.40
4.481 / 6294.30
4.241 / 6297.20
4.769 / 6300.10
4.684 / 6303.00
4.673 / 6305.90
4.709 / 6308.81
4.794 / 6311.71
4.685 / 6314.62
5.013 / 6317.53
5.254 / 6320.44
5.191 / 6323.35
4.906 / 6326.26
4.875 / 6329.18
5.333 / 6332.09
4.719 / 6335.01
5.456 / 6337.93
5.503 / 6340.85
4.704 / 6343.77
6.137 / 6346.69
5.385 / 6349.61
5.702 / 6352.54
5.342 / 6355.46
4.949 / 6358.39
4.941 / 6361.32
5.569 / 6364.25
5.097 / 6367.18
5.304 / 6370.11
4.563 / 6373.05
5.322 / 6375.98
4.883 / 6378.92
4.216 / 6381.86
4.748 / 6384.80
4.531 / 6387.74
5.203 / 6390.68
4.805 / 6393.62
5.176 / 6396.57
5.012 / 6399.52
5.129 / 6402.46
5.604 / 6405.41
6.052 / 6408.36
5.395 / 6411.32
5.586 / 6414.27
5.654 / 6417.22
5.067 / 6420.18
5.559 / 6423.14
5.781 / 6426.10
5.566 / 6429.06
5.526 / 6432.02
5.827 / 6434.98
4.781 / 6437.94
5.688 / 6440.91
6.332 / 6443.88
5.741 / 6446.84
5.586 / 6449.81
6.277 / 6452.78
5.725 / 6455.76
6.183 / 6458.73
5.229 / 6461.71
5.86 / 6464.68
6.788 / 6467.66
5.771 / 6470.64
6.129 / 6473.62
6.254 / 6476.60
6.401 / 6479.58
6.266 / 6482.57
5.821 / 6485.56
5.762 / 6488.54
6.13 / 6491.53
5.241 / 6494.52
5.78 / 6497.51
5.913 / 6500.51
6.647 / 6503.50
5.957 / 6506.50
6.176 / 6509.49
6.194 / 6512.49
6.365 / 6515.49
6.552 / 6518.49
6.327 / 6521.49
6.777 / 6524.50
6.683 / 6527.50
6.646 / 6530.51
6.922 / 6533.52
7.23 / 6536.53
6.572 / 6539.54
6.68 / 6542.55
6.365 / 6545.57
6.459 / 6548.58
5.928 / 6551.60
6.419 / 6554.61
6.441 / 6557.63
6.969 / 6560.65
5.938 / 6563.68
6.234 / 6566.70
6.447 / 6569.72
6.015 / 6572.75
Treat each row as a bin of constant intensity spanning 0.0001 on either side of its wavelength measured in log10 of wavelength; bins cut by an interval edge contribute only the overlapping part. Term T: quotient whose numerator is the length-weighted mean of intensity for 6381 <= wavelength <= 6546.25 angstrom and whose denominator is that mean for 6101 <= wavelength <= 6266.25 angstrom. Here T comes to 1.44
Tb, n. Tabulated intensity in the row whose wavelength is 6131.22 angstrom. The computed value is 5.444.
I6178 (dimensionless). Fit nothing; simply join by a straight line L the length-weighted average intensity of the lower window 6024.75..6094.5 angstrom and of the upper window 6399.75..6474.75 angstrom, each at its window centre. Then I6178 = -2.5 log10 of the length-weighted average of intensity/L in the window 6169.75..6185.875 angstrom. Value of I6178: 0.27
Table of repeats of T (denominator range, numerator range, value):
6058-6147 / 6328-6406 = 1.01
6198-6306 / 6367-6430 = 1.38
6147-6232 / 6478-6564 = 1.67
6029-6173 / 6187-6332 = 0.81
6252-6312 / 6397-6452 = 1.32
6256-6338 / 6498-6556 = 1.44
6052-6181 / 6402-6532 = 1.22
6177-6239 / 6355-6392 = 1.41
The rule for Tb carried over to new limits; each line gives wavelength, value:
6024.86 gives 4.957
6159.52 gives 3.757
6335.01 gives 4.719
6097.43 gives 5.354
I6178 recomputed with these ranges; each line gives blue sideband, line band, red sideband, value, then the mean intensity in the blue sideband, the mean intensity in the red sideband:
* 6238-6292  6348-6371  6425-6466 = -0.104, 3.81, 5.72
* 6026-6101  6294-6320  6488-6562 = 0.205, 4.9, 6.37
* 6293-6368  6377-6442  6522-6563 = 0.073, 5.04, 6.6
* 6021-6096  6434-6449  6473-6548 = 0.080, 4.88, 6.32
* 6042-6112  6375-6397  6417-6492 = 0.176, 5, 5.83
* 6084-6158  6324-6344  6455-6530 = 0.120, 5.1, 6.13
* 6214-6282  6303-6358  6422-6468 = -0.158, 3.46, 5.76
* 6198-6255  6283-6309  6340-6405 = -0.082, 3.39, 5.11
